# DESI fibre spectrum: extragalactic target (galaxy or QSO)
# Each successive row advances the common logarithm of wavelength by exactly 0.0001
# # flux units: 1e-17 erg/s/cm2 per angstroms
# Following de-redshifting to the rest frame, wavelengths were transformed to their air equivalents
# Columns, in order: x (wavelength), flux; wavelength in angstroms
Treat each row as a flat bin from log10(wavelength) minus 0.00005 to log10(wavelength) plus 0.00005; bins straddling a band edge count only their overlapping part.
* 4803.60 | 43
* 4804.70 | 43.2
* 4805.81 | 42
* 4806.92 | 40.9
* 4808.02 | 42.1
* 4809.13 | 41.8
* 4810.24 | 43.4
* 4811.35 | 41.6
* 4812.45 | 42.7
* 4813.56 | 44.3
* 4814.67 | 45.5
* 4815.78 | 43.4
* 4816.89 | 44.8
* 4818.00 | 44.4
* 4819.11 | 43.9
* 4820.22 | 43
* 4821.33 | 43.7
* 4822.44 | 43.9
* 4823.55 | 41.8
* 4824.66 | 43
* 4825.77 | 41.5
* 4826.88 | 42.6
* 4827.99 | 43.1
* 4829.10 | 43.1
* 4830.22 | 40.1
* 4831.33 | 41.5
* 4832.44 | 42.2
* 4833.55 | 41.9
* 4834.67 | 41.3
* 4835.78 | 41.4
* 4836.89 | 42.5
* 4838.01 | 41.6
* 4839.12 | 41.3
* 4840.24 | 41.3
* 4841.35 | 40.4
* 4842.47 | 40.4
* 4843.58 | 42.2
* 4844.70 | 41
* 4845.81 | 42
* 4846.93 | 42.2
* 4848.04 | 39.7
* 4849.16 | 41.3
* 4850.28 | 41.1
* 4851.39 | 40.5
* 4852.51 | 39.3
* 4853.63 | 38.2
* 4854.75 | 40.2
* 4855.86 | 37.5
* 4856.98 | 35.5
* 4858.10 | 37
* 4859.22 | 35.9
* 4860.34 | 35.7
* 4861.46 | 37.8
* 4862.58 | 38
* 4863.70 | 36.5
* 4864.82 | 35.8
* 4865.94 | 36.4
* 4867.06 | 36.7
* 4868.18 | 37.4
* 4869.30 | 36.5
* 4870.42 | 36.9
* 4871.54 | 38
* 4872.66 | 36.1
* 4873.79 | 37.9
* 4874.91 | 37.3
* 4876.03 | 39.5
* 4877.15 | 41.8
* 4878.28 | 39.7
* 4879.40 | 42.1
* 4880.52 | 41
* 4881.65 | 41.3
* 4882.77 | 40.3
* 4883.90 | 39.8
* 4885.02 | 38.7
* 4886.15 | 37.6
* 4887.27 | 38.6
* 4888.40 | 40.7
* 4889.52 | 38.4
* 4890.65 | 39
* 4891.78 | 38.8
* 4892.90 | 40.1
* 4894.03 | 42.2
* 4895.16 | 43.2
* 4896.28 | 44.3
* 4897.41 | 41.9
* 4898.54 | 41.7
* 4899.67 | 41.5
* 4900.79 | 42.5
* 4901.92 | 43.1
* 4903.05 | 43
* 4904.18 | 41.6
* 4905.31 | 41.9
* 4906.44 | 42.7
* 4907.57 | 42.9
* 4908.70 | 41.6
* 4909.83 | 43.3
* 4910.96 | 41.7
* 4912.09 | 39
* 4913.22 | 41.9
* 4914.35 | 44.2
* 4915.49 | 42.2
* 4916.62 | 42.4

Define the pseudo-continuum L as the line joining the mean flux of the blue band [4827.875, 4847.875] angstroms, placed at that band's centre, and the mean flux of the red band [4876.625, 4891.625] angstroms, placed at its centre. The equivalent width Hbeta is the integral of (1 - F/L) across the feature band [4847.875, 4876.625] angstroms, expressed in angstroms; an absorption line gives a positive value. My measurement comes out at 2.1 angstroms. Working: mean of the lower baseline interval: 41.6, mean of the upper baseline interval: 39.9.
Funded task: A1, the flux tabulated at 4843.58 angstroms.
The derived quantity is 42.2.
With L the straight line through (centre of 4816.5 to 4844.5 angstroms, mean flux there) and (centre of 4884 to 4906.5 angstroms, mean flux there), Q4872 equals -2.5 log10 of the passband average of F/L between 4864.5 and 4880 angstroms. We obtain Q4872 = 0.092 mag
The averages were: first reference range 42.2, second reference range 41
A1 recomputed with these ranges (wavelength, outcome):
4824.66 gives 43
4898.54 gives 41.7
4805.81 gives 42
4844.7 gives 41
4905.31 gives 41.9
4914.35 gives 44.2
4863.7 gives 36.5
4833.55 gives 41.9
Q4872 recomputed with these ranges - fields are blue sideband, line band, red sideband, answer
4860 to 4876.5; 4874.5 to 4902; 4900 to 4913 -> -0.02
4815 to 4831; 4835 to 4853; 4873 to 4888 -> 0.02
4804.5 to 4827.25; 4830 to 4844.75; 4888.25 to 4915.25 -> 0.03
